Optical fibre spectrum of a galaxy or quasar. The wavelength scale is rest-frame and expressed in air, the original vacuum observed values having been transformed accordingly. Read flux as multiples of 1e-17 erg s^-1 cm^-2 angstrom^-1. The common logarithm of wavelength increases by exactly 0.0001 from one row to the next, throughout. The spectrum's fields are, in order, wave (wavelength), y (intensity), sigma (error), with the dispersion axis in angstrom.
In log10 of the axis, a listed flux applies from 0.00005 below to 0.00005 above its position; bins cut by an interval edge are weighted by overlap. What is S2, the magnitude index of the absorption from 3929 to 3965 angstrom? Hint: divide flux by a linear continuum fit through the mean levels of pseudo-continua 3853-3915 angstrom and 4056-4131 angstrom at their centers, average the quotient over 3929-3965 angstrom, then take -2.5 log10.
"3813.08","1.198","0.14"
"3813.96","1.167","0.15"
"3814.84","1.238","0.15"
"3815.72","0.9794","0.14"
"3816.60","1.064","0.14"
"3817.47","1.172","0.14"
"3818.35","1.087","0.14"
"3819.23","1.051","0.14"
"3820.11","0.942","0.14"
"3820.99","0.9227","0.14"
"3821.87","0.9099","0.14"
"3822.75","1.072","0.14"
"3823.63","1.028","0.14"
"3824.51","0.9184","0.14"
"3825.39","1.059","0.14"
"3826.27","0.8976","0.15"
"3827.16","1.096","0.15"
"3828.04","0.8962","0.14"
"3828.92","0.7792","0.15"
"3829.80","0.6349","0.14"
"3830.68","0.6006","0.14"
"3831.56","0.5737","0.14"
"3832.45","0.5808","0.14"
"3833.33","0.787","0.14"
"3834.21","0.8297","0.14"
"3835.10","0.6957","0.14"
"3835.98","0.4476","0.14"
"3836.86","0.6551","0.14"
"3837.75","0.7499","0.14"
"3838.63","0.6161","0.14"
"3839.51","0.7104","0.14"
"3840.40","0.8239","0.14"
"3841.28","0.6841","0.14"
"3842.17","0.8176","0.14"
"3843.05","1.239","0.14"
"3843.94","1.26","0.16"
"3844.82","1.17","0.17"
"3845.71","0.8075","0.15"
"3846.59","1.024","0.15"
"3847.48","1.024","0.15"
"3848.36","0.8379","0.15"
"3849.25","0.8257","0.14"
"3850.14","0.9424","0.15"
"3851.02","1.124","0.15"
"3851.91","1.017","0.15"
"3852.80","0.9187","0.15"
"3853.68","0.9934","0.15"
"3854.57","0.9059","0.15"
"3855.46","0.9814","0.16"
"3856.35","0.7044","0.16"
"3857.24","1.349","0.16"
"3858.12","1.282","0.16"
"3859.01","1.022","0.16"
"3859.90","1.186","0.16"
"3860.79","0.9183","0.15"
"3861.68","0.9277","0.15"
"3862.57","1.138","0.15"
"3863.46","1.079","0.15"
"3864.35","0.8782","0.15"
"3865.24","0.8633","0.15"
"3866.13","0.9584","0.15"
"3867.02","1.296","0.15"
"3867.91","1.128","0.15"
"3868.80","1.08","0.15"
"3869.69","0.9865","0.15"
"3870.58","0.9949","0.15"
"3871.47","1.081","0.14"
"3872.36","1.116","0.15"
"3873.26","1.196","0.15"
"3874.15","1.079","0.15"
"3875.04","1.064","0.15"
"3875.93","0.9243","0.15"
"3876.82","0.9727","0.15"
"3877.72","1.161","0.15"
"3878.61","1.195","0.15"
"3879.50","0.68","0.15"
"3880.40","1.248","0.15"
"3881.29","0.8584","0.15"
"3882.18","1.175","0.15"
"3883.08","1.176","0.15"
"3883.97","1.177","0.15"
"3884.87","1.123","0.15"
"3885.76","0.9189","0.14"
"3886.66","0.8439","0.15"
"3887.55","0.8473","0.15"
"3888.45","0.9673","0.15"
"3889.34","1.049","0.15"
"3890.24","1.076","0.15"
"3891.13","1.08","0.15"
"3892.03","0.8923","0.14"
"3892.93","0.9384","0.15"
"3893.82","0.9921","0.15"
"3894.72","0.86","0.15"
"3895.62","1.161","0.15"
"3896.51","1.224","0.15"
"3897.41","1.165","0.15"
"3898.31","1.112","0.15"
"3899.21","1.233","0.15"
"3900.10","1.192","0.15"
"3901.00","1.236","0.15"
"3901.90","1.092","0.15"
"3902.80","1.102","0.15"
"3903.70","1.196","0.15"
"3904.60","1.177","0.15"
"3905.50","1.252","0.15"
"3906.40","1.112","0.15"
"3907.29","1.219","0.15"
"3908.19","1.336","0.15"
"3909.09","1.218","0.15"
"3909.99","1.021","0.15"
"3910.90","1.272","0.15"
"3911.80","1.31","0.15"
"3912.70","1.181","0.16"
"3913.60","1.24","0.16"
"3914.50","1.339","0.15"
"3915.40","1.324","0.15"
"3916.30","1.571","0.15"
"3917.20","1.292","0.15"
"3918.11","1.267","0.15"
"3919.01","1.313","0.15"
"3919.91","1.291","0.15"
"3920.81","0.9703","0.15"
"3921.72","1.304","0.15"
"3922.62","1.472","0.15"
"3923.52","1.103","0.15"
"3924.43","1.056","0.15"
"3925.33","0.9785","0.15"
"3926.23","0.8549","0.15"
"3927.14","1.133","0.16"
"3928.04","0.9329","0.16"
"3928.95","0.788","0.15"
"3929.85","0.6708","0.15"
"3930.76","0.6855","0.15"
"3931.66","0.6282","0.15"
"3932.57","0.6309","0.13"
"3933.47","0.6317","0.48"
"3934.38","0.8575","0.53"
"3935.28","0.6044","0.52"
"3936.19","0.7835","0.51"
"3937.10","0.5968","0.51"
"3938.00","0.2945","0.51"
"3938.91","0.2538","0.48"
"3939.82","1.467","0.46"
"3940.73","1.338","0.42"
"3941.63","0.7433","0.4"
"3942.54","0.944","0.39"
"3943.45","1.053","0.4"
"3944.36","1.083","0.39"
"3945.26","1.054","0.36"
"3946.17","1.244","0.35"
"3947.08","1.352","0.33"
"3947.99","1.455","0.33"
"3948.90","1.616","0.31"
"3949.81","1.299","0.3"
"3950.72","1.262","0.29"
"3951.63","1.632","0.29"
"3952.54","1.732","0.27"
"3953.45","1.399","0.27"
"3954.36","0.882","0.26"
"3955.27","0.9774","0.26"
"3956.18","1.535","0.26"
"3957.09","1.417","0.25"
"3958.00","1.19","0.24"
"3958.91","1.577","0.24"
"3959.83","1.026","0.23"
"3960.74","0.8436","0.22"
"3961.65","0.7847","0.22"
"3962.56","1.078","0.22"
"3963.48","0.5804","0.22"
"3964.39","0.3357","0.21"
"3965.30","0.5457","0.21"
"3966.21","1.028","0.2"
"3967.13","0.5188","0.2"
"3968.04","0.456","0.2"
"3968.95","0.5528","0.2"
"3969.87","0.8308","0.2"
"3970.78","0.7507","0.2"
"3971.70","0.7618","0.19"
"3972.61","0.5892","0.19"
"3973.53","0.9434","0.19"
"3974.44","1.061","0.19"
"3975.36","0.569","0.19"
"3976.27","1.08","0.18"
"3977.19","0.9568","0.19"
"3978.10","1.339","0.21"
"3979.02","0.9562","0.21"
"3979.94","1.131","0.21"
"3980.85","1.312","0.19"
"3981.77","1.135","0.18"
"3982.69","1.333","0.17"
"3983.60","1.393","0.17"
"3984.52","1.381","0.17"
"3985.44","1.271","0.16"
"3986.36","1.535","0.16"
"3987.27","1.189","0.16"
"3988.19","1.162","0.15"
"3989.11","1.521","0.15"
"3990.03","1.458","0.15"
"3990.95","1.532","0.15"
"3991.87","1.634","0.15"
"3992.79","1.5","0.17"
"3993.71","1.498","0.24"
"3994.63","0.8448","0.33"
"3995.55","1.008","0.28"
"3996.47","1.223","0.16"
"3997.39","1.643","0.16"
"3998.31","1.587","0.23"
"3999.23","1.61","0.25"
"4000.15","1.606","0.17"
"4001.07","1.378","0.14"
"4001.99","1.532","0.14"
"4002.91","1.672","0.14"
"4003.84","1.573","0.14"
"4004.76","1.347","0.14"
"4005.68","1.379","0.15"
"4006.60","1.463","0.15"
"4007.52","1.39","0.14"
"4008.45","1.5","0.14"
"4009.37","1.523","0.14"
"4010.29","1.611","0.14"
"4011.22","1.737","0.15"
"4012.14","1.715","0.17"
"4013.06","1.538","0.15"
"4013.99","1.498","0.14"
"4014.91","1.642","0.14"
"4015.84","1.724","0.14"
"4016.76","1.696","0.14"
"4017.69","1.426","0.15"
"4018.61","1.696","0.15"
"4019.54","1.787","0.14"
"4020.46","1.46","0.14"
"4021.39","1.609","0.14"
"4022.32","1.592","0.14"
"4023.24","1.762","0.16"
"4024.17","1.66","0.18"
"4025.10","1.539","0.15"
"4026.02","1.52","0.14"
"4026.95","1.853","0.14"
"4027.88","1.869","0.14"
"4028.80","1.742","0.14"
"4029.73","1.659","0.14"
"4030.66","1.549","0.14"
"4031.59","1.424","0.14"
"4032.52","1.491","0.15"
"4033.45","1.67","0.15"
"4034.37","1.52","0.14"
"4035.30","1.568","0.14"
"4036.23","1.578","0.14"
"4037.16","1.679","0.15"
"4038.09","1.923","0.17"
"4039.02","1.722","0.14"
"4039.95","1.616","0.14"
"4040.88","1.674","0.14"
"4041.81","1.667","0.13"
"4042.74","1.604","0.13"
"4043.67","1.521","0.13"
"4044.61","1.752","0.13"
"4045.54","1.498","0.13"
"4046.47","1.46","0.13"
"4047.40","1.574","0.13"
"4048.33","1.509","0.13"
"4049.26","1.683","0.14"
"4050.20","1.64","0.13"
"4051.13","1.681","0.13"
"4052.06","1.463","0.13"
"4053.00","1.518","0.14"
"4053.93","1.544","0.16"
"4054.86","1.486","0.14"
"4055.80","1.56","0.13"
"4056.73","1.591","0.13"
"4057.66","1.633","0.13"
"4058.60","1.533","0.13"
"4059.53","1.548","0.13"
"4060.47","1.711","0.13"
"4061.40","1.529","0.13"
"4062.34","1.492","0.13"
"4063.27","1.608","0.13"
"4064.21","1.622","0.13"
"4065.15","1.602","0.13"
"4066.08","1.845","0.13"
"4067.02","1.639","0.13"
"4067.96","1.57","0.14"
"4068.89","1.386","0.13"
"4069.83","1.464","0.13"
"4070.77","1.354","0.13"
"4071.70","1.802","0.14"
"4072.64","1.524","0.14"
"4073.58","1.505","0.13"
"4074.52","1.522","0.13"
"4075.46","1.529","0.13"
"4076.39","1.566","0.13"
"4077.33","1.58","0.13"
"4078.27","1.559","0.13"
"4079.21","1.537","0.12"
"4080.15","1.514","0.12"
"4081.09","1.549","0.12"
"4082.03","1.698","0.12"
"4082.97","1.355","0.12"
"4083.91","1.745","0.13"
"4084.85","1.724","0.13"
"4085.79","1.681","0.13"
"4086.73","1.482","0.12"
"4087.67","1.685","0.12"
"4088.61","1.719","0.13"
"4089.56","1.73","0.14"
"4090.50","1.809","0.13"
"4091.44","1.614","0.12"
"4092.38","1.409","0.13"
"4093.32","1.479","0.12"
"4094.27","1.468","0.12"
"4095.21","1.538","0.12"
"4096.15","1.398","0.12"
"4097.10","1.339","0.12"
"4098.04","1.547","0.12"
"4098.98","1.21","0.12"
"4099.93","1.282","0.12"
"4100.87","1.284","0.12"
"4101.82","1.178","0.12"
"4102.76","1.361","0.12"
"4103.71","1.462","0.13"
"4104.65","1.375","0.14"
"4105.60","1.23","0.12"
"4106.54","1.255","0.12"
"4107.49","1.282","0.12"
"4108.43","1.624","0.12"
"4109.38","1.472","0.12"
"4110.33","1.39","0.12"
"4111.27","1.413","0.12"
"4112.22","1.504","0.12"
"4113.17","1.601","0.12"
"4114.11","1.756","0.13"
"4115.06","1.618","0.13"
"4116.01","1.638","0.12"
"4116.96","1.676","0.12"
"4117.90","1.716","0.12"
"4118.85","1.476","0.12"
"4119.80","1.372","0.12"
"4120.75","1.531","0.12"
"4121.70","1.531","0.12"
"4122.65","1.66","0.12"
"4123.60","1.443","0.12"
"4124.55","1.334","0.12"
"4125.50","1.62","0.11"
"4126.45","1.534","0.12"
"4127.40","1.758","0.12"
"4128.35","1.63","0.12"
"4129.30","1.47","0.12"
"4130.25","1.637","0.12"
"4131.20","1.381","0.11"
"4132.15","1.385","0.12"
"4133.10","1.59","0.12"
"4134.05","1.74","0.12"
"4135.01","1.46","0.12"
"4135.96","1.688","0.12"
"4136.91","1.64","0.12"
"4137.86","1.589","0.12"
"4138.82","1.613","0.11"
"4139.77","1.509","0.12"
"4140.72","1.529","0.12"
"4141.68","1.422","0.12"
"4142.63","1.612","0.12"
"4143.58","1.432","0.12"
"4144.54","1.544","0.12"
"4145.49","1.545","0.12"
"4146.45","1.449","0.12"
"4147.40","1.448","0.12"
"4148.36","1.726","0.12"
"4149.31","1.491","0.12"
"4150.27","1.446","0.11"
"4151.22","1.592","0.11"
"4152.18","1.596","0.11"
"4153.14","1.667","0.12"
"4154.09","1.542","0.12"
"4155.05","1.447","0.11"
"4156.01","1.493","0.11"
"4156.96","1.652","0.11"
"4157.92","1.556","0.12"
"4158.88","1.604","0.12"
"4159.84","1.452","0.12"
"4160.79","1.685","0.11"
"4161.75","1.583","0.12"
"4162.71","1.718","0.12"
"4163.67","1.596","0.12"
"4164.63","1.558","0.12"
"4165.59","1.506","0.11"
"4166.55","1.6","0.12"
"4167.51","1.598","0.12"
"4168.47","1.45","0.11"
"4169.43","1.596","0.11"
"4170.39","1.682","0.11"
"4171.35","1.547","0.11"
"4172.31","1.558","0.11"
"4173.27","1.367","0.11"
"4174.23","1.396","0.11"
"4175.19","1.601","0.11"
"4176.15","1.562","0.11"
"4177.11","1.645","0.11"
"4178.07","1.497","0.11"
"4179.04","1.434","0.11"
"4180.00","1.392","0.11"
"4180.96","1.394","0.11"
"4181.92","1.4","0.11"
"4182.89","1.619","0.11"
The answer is 0.21 mag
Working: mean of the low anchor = 1.08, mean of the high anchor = 1.53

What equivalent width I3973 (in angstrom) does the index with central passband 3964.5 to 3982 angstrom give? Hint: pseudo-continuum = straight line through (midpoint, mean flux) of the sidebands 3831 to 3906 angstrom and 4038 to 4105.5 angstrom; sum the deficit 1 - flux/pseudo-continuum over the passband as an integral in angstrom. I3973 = 5.9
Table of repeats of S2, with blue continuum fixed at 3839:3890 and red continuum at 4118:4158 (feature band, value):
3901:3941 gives 0.07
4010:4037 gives -0.23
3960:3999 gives 0.16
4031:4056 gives -0.17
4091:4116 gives 0.04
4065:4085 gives -0.11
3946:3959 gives -0.16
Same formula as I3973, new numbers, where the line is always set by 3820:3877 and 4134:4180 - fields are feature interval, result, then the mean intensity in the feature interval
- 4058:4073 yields -2.3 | 1.58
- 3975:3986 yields 0.4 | 1.16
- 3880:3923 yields -4.5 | 1.15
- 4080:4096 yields -2.1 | 1.6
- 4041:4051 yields -2.0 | 1.6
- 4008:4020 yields -3.4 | 1.62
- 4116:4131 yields -0.7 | 1.56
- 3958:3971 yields 4.2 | 0.794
